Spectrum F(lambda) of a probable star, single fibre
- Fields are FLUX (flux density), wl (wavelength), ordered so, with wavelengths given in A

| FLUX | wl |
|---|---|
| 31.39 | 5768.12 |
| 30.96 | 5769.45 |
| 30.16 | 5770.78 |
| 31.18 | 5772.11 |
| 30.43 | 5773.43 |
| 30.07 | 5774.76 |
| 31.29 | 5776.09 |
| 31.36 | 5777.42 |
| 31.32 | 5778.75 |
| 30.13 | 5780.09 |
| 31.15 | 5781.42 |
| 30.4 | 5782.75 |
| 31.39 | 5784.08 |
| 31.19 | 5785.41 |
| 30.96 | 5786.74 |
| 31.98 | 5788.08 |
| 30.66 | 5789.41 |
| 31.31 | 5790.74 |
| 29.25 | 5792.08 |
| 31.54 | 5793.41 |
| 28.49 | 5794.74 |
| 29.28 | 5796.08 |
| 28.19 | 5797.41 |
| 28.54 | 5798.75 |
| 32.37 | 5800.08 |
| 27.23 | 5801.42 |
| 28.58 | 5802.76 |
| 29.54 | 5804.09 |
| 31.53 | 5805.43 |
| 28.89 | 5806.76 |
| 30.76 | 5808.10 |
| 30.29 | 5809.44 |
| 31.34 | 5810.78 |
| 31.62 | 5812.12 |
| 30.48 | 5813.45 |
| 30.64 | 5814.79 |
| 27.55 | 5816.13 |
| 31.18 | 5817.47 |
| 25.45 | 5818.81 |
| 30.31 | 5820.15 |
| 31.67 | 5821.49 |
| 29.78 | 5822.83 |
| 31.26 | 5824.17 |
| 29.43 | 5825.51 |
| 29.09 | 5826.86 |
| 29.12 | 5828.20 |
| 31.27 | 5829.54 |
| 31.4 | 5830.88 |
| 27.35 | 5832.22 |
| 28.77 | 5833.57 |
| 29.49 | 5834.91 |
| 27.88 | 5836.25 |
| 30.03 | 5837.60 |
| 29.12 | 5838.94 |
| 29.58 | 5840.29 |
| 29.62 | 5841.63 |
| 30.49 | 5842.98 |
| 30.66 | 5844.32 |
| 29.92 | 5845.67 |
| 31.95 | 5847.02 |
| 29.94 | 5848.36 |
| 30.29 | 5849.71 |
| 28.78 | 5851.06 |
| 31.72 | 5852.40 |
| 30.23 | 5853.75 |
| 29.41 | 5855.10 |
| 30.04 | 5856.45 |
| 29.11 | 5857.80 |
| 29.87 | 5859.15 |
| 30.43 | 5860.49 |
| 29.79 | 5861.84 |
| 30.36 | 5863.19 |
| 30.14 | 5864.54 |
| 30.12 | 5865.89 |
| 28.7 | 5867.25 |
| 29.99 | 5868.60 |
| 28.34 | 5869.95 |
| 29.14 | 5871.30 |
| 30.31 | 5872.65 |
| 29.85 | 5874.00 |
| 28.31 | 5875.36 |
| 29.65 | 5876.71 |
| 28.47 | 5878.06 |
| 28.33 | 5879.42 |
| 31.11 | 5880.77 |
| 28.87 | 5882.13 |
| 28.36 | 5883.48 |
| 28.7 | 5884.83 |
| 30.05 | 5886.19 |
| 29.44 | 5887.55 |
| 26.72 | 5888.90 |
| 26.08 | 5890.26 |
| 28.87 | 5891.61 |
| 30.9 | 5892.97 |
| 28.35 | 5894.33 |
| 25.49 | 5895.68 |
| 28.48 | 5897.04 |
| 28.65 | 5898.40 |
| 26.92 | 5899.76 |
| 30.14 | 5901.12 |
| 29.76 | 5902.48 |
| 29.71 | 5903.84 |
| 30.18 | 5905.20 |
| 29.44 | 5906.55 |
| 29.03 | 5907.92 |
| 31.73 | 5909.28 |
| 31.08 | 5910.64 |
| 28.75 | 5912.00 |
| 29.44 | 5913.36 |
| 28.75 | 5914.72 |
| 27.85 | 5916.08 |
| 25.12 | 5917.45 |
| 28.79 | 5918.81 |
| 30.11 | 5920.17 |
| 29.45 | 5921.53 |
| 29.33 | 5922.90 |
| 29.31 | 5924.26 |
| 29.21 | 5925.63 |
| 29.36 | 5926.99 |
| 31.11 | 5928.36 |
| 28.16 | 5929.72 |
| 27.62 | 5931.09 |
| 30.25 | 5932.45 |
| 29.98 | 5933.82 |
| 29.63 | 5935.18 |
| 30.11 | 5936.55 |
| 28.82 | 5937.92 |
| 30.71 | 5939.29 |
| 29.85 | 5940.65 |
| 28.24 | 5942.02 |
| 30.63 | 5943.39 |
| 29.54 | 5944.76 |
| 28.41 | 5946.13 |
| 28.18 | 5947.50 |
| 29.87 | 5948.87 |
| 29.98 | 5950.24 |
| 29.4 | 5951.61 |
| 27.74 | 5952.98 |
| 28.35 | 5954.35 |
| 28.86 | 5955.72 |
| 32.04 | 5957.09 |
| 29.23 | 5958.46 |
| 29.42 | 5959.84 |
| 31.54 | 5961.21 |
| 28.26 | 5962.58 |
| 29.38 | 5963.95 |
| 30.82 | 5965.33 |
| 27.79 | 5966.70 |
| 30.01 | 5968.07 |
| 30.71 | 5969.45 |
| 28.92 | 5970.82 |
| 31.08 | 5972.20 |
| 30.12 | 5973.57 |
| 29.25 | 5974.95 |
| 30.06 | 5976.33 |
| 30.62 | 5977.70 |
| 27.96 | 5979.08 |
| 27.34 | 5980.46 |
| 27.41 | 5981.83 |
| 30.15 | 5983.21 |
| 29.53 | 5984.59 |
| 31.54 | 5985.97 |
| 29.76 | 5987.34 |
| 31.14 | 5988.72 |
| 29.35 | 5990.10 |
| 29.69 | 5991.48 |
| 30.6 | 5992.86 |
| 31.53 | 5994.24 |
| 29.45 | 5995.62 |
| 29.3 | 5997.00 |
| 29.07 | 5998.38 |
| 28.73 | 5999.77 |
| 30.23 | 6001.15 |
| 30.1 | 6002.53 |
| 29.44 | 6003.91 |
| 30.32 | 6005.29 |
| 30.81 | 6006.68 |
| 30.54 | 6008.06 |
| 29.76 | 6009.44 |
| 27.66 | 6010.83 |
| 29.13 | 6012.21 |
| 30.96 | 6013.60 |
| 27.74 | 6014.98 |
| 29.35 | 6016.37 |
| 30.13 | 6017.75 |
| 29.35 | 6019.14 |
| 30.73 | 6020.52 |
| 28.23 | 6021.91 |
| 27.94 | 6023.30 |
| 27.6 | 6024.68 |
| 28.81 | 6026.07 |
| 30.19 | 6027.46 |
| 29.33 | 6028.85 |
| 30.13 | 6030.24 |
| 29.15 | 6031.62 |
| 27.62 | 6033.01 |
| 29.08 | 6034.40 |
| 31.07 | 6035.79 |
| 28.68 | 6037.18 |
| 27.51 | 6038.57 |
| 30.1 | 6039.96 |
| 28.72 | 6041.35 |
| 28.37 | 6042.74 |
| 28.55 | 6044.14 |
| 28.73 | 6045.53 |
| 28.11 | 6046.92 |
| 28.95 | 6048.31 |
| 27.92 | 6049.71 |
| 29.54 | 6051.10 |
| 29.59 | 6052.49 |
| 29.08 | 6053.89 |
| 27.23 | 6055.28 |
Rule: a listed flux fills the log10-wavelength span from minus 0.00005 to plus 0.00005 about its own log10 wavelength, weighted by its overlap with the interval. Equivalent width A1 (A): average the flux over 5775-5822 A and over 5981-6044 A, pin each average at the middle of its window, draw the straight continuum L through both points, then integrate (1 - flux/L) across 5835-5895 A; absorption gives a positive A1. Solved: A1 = 1.0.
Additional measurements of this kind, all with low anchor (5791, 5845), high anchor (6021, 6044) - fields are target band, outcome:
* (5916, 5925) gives 0.22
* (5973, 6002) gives -0.58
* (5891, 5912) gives 0.13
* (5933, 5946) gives -0.18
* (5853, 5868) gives -0.14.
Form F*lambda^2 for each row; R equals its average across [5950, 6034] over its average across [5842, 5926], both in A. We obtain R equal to 1.04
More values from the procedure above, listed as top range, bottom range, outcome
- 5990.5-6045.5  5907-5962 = 1.03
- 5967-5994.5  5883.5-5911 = 1.06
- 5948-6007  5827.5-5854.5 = 1.04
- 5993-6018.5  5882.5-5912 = 1.06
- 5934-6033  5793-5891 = 1.05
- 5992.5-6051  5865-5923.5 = 1.05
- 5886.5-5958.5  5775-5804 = 1.01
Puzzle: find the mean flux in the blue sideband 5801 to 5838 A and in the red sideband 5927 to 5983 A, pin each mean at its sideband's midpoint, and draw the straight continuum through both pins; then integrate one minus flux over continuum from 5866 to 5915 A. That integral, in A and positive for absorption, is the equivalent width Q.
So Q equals 0.83 A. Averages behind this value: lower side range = 29.7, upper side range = 29.4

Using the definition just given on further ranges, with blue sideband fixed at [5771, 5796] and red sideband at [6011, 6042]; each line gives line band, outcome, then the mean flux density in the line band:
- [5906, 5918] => 0.3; 29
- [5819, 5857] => 0.6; 29.9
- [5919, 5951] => 0.3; 29.5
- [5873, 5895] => 0.9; 28.9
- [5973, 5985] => 0.1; 29.1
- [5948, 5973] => 0.0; 29.6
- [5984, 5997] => -0.4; 30.3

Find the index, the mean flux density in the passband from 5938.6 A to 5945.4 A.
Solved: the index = 29.8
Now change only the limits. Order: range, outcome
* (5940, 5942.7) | 29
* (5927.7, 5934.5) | 29.4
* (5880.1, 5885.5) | 29.3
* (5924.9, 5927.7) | 29.2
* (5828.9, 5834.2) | 29.7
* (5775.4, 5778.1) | 31.3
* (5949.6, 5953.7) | 29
